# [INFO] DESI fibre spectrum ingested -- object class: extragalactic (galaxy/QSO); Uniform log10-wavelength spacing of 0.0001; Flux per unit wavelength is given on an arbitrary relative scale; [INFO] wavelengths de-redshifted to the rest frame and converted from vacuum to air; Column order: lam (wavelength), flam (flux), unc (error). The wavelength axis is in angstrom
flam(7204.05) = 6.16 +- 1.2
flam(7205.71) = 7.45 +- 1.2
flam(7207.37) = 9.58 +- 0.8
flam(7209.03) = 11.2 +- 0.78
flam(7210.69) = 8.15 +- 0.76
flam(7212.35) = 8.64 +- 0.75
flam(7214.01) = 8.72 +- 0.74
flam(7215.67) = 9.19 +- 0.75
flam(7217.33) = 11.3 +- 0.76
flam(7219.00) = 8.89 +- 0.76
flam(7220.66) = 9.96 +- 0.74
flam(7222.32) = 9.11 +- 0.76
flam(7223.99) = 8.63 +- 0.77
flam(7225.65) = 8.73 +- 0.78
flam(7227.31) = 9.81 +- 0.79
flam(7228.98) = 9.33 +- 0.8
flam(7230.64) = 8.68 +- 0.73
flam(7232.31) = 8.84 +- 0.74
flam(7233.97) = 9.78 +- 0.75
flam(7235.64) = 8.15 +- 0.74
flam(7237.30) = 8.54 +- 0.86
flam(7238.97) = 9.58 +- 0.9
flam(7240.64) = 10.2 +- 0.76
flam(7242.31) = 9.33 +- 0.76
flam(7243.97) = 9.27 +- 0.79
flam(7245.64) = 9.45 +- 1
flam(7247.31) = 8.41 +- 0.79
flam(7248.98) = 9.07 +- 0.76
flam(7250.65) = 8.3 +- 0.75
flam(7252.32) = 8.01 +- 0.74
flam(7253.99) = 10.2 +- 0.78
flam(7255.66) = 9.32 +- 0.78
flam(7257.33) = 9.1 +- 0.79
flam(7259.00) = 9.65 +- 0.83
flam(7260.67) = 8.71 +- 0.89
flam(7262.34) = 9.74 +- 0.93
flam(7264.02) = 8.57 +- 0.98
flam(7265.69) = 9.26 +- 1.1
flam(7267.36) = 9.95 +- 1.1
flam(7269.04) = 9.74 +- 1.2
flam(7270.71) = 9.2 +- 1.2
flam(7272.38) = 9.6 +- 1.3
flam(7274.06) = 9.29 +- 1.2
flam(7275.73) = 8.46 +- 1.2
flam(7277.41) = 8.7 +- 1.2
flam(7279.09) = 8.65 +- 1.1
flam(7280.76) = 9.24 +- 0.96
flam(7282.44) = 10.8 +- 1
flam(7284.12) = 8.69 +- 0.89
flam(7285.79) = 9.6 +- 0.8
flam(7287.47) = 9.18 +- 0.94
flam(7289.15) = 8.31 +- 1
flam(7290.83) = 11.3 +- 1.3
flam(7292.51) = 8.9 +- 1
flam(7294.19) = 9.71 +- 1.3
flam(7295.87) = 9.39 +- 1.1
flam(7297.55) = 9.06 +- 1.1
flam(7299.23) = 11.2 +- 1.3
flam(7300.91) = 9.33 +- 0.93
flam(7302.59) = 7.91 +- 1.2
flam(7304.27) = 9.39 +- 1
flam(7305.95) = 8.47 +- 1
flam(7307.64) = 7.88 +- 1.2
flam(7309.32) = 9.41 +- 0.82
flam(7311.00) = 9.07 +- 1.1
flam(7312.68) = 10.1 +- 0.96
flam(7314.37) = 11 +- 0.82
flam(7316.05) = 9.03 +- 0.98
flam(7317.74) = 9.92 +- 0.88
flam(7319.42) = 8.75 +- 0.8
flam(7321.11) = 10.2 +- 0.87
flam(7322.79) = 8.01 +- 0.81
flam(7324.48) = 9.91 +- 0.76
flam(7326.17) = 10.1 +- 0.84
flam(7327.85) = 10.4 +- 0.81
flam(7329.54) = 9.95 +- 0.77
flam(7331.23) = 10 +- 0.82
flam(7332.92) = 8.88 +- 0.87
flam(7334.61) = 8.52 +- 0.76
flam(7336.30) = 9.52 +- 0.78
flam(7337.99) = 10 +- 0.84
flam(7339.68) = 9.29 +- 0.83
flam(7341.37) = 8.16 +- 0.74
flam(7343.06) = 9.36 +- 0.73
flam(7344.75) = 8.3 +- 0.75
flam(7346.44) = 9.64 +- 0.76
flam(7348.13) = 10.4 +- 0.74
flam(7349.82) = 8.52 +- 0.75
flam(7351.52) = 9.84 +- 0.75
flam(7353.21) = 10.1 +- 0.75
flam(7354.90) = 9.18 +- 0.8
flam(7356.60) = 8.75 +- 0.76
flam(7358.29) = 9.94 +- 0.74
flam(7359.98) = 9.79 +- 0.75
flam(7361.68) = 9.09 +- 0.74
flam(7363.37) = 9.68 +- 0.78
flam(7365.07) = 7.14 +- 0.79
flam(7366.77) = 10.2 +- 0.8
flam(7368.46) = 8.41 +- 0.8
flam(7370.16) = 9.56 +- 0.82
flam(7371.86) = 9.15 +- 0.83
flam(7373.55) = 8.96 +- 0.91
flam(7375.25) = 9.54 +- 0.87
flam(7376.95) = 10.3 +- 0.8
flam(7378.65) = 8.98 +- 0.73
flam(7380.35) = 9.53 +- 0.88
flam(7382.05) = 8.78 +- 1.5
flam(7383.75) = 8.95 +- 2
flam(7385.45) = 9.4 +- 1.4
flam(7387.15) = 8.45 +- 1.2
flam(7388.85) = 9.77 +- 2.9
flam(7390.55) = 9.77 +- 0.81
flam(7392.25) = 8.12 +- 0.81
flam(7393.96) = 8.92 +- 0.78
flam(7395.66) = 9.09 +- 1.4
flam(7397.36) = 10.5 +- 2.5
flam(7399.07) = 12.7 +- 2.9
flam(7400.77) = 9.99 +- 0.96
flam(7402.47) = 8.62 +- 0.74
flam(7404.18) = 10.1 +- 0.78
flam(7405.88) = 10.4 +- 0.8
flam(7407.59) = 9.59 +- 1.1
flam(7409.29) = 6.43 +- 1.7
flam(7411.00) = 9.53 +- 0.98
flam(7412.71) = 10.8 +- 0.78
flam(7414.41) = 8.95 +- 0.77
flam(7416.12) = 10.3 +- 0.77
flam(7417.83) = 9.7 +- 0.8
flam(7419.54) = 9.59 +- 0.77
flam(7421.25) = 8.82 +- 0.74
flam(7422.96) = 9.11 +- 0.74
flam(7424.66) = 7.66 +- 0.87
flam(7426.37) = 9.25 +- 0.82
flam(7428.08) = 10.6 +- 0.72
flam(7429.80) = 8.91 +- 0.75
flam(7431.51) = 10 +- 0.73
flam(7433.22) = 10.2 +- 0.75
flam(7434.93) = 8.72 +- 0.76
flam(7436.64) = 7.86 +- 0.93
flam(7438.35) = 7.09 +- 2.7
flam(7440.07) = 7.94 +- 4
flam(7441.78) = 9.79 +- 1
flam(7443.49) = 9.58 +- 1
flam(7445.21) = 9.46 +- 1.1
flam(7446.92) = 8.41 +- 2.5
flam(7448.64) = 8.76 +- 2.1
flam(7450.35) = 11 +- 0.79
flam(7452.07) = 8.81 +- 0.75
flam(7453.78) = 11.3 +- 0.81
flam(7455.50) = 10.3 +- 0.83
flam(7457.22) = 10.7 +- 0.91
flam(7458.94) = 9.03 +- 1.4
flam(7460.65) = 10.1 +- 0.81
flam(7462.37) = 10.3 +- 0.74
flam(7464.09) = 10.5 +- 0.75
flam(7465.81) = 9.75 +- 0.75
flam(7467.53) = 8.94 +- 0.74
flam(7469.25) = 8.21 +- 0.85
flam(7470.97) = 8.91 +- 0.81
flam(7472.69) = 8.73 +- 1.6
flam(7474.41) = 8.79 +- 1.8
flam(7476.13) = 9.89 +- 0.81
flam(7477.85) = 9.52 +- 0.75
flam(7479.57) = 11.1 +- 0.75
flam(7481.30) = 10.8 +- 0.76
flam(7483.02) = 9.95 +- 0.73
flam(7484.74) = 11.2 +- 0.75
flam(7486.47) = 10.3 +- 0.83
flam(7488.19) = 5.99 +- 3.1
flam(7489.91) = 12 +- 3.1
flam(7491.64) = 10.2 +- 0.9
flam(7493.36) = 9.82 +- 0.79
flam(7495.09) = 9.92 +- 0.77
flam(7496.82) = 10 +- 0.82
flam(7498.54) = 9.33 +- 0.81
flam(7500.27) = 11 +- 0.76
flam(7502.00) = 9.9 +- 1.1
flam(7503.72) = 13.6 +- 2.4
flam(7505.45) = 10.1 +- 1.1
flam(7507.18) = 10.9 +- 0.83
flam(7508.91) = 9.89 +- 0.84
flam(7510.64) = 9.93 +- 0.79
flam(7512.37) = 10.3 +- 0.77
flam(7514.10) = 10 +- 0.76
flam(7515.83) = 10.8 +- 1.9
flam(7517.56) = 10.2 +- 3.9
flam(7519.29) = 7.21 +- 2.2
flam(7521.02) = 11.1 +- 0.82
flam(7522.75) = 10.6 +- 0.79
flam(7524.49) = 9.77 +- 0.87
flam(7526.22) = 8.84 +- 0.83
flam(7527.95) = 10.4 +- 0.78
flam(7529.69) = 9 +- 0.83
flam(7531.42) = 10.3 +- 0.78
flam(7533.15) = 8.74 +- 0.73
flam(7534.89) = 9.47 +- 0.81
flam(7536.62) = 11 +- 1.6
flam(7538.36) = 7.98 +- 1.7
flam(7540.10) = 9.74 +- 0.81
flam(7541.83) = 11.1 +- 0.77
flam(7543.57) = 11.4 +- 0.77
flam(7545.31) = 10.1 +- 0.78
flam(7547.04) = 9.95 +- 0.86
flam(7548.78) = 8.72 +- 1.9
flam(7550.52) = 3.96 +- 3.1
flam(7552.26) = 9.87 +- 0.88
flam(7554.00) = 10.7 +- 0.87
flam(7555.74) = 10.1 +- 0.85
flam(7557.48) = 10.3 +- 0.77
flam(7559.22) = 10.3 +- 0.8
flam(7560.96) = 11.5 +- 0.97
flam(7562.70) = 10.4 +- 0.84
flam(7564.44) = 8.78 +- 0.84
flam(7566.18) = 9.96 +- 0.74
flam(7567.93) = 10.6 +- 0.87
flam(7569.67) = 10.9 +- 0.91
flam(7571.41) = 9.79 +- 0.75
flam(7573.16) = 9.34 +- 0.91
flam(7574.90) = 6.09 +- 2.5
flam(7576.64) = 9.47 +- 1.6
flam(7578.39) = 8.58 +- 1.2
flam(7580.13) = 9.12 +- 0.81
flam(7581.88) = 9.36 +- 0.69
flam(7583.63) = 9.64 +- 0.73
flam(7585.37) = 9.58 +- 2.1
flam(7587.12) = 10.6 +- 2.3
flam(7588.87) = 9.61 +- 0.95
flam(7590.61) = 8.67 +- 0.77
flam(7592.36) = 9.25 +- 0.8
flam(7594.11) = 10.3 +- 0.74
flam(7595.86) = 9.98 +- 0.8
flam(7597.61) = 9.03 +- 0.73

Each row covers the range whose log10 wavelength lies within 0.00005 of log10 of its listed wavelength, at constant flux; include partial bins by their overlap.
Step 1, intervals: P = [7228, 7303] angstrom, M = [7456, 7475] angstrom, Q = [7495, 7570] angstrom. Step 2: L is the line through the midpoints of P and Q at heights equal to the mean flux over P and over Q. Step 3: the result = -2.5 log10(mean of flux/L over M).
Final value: 0.035 mag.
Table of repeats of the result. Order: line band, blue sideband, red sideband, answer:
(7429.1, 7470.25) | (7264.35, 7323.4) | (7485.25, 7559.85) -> 0.03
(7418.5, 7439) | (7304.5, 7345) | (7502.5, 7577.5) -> 0.07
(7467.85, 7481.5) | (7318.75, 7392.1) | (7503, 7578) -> 0.03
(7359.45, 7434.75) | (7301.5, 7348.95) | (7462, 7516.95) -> 0.03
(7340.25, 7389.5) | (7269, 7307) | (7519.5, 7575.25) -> 0.02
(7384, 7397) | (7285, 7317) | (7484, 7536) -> 0.06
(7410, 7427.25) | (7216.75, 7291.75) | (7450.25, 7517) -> 0.05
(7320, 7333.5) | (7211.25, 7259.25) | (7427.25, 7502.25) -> -0.04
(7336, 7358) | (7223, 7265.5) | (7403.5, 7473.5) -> -0.01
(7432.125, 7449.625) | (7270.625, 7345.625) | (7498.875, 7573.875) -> 0.10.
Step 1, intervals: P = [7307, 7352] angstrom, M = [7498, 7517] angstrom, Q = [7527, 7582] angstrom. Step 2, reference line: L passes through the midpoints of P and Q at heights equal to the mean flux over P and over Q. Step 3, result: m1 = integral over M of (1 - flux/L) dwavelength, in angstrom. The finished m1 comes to -1.9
